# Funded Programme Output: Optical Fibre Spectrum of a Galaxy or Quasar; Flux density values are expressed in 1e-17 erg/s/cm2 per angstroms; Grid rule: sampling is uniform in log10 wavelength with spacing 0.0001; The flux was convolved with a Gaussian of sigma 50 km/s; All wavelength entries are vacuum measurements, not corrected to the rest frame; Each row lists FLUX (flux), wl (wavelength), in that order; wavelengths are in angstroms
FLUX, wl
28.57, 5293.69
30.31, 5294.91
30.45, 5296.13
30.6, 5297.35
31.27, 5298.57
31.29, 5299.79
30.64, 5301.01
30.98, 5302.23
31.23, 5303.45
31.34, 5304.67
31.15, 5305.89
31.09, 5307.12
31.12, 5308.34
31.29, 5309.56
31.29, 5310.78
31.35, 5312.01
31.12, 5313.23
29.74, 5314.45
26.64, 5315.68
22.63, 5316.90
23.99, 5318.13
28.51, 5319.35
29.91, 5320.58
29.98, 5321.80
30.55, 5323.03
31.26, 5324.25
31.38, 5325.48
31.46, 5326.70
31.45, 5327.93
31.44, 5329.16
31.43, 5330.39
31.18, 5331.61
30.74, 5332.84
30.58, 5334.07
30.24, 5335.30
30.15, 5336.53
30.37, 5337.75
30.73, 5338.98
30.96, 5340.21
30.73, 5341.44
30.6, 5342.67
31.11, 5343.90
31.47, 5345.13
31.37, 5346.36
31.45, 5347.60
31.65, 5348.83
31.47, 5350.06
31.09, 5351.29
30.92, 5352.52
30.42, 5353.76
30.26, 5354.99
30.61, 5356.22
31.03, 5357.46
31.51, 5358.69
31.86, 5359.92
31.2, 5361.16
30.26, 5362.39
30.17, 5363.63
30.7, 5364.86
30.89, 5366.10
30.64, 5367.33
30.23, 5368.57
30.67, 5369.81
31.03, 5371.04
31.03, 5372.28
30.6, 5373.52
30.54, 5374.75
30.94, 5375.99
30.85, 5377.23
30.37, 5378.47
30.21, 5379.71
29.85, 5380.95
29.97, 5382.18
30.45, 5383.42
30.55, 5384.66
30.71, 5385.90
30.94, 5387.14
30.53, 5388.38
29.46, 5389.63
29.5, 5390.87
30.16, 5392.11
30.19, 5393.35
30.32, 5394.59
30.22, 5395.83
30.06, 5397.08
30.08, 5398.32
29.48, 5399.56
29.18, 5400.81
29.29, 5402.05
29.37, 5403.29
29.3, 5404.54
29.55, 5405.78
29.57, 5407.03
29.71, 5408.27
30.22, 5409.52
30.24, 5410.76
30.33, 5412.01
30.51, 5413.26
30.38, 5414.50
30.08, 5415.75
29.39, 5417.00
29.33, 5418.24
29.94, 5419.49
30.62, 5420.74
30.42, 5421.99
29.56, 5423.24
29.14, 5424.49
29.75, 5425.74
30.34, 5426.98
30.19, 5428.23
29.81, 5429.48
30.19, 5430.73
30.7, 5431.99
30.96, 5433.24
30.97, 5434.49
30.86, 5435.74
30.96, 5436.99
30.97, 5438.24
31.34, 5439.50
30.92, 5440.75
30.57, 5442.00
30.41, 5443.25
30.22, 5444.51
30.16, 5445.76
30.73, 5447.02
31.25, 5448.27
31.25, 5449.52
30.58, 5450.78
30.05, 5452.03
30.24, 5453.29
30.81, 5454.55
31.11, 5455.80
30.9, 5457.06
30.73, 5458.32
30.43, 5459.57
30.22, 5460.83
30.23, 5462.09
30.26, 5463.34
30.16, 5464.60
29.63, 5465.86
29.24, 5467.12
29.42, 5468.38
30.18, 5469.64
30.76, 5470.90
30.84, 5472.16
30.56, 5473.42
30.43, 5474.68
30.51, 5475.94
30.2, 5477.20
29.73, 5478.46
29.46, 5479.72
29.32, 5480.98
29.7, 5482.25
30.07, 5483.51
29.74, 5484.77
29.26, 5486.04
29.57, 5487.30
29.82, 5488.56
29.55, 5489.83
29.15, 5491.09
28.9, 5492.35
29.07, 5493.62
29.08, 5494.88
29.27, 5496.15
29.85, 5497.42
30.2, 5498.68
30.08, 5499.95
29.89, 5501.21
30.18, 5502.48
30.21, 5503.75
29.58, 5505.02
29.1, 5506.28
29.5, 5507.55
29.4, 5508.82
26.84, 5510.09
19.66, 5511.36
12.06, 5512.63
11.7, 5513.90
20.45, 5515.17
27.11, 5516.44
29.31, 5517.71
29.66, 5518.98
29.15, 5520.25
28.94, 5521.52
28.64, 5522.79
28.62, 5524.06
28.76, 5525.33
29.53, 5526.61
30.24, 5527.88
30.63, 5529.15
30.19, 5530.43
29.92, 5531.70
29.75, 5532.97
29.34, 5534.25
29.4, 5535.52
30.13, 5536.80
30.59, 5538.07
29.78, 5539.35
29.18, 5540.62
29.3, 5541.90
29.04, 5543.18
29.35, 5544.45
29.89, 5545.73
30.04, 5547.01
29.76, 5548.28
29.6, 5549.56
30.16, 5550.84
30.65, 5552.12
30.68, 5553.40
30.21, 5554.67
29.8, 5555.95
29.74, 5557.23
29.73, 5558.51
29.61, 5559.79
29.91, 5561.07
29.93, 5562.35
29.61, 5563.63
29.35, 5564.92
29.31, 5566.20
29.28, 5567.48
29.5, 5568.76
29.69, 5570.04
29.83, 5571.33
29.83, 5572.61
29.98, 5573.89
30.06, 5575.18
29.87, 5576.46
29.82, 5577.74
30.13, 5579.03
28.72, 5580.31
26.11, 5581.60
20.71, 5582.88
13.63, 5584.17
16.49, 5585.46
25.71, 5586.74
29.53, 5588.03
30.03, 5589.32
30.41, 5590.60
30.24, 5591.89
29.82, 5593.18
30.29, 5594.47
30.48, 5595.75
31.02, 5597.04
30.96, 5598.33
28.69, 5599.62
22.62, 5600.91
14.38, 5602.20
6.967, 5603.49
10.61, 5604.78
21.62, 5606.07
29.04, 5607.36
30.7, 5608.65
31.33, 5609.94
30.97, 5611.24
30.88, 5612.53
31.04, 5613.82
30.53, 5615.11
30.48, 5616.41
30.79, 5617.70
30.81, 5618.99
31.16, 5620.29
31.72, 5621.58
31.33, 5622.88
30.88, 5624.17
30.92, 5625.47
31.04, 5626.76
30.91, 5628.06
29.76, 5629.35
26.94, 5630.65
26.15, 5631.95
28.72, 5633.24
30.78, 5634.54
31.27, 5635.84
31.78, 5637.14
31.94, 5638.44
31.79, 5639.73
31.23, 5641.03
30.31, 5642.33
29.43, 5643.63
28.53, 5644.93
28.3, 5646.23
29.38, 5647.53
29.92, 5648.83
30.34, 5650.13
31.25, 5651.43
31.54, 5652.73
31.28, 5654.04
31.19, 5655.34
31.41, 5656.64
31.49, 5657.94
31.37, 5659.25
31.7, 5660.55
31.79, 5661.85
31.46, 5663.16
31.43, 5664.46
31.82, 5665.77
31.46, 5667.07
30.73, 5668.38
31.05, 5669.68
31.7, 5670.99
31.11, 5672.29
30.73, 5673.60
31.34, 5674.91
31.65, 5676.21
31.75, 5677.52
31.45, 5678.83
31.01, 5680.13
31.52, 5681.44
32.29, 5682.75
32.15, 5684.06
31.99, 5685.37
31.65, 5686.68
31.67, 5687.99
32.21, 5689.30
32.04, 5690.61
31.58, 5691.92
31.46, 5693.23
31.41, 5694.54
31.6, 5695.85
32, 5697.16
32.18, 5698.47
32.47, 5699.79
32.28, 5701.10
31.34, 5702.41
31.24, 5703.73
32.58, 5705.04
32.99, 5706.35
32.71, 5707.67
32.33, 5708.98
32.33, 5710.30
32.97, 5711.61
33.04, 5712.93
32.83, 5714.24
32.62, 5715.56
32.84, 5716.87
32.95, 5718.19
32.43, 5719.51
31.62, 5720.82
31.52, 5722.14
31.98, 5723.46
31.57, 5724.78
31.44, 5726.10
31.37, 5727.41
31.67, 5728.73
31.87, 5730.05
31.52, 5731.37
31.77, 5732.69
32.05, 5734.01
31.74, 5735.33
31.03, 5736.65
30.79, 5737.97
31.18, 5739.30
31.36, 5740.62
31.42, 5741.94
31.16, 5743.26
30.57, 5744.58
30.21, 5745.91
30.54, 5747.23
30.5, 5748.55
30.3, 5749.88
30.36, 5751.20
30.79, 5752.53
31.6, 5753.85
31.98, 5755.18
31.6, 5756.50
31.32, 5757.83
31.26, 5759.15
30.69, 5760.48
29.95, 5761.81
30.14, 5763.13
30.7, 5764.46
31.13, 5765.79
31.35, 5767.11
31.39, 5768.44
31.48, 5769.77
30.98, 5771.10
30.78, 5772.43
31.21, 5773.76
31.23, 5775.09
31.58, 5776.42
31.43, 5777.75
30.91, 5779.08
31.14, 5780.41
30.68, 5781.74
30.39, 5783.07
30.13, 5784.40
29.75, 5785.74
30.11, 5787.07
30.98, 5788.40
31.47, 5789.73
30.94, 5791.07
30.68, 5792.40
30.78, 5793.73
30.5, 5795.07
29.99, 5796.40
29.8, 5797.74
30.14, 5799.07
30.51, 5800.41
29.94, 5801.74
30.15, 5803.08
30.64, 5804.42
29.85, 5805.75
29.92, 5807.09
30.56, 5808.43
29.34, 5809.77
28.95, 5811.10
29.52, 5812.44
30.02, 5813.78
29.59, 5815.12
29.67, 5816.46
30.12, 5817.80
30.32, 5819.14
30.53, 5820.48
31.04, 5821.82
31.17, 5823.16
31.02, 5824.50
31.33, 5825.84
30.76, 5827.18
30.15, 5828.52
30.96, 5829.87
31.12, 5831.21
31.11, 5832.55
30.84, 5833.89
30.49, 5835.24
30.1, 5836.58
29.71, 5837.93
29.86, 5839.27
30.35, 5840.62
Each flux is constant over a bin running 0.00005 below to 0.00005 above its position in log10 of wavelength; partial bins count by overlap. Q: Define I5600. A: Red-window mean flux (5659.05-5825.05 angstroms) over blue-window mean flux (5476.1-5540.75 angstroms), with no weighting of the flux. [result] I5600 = 1.1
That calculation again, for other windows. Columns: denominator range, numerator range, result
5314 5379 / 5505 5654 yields 0.93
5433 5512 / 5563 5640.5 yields 0.94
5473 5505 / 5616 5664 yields 1.03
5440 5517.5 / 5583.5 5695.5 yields 1.02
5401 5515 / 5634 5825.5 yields 1.06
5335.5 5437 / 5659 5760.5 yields 1.04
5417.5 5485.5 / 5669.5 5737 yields 1.05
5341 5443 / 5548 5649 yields 0.94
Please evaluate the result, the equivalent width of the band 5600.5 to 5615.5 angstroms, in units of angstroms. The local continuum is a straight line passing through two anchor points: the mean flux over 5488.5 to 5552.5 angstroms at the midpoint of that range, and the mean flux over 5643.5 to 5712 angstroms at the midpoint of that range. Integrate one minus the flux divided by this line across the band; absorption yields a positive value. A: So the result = 3.0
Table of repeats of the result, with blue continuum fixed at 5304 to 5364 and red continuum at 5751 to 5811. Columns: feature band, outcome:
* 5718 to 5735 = -0.6 angstroms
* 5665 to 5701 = -1.2 angstroms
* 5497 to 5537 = 3.7 angstroms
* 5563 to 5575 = 0.4 angstroms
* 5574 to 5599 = 2.4 angstroms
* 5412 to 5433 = 0.3 angstroms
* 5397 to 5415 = 0.4 angstroms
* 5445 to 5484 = 0.3 angstroms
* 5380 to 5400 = 0.2 angstroms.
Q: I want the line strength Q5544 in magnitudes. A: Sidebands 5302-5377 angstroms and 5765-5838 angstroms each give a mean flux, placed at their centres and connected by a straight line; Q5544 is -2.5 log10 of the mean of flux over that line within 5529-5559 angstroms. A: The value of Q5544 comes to 0.03 mag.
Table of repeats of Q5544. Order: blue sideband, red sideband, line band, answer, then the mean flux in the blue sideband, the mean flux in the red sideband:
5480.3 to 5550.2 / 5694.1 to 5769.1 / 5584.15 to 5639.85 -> 0.070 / 28.5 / 31.6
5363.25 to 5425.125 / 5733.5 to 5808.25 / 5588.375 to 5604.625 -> 0.177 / 30.1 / 30.8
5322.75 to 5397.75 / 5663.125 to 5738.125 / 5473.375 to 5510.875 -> 0.058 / 30.7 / 31.8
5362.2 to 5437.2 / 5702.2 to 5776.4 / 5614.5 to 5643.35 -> 0.021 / 30.2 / 31.5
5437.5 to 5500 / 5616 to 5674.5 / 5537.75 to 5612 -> 0.099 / 30.1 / 30.7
